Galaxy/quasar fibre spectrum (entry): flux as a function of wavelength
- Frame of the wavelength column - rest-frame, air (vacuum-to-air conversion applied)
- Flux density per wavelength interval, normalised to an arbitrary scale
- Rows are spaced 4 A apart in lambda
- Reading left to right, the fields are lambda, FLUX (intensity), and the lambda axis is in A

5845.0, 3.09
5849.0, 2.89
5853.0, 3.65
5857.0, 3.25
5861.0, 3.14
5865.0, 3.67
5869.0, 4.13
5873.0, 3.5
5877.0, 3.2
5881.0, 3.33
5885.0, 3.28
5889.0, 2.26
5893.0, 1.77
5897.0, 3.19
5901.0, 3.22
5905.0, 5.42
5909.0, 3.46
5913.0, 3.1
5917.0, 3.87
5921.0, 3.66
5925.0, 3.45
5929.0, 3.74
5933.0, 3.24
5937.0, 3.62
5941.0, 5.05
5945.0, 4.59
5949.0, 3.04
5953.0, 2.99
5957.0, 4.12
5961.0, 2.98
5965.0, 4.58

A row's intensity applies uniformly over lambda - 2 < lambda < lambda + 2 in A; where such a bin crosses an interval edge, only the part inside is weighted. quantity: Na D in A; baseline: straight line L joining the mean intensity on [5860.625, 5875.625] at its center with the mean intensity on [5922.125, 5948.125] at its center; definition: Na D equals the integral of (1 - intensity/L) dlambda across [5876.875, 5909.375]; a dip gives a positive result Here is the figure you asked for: 4.5 A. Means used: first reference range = 3.64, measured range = 3.23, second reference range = 3.9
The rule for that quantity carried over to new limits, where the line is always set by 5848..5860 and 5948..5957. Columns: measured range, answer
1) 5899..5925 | -3.9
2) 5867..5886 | -1.3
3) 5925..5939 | -1.1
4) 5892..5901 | 1.5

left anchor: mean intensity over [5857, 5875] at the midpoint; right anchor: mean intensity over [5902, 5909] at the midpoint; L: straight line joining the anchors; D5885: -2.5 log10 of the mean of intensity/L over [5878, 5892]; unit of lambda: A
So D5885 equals 0.358 mag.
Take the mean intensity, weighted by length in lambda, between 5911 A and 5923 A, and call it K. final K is 3.54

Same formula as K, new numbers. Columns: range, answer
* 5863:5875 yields 3.77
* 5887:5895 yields 2.01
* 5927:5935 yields 3.49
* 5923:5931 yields 3.6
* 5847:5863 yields 3.23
